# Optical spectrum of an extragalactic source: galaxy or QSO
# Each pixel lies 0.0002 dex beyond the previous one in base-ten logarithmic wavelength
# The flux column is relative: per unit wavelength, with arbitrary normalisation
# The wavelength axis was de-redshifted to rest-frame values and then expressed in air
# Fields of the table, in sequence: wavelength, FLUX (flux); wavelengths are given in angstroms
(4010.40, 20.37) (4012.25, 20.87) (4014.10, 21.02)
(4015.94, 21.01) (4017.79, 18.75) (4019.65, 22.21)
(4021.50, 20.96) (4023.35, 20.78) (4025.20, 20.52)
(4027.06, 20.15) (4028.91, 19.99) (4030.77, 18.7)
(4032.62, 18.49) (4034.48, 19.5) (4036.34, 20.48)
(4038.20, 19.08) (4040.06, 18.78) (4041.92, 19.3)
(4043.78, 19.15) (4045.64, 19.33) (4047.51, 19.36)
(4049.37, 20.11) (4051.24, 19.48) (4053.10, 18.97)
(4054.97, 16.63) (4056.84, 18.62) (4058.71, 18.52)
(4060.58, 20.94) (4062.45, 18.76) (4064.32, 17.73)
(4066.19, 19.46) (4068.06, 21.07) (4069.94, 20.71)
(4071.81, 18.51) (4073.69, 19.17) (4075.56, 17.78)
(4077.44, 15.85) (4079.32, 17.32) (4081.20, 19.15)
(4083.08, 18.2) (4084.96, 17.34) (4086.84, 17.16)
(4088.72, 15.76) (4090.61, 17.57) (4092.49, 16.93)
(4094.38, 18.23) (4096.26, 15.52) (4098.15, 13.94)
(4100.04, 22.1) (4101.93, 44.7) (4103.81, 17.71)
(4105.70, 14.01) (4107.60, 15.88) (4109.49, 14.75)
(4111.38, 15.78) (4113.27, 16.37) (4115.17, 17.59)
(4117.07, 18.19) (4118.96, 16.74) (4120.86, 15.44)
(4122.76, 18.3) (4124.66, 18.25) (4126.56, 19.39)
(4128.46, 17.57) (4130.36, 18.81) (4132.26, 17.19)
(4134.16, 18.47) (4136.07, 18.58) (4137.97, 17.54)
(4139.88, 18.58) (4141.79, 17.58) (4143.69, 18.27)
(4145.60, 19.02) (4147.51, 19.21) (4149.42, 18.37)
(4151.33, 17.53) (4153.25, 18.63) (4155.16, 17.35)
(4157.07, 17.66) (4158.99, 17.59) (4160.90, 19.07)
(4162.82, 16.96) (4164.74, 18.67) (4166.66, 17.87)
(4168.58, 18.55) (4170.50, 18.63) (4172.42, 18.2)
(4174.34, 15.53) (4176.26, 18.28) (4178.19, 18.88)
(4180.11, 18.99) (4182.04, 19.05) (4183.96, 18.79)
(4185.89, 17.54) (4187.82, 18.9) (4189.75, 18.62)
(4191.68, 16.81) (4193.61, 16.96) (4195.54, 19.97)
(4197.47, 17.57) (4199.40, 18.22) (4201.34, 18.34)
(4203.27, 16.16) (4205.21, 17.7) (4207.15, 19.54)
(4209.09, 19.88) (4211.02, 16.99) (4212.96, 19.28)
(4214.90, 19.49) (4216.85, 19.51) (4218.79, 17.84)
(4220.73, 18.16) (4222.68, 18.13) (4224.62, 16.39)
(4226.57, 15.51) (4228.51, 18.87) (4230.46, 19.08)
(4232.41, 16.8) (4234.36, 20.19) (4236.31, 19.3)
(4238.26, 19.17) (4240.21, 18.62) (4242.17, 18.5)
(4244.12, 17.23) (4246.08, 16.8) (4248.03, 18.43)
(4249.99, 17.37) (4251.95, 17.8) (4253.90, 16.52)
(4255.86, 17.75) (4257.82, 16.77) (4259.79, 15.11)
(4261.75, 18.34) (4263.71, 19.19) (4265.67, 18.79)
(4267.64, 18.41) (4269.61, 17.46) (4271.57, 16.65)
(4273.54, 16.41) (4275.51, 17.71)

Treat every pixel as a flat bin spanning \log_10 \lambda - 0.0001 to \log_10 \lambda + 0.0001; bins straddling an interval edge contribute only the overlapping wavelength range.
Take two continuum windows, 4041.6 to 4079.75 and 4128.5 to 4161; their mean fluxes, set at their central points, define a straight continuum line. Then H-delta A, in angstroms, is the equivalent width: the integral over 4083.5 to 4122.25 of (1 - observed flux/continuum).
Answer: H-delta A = 0.94 angstroms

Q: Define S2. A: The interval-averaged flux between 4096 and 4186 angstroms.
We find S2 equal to 18.3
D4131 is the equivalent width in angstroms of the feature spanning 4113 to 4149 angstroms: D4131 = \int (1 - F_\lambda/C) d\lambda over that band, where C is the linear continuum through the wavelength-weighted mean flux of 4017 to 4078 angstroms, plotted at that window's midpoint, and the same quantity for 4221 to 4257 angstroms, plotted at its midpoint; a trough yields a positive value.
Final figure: 1.4 angstroms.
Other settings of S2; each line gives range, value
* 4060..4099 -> 17.9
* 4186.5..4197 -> 18.2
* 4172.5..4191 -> 18.3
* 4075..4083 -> 17.6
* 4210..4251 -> 18.2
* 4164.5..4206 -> 18.1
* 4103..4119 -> 16.3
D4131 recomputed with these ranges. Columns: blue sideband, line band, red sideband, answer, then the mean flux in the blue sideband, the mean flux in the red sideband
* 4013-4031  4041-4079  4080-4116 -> 0.9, 20.5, 18.3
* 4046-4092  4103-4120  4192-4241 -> 2.0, 18.5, 18.3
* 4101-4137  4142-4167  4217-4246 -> 0.4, 18.6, 18.1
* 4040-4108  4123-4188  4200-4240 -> 1.3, 18.9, 18.3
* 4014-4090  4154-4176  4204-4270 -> 0.8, 19.1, 18.1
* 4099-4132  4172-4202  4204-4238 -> 0.6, 18.9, 18.4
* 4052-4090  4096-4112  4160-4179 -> -1.2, 18.4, 18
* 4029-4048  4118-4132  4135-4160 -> 0.5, 19.2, 18.2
